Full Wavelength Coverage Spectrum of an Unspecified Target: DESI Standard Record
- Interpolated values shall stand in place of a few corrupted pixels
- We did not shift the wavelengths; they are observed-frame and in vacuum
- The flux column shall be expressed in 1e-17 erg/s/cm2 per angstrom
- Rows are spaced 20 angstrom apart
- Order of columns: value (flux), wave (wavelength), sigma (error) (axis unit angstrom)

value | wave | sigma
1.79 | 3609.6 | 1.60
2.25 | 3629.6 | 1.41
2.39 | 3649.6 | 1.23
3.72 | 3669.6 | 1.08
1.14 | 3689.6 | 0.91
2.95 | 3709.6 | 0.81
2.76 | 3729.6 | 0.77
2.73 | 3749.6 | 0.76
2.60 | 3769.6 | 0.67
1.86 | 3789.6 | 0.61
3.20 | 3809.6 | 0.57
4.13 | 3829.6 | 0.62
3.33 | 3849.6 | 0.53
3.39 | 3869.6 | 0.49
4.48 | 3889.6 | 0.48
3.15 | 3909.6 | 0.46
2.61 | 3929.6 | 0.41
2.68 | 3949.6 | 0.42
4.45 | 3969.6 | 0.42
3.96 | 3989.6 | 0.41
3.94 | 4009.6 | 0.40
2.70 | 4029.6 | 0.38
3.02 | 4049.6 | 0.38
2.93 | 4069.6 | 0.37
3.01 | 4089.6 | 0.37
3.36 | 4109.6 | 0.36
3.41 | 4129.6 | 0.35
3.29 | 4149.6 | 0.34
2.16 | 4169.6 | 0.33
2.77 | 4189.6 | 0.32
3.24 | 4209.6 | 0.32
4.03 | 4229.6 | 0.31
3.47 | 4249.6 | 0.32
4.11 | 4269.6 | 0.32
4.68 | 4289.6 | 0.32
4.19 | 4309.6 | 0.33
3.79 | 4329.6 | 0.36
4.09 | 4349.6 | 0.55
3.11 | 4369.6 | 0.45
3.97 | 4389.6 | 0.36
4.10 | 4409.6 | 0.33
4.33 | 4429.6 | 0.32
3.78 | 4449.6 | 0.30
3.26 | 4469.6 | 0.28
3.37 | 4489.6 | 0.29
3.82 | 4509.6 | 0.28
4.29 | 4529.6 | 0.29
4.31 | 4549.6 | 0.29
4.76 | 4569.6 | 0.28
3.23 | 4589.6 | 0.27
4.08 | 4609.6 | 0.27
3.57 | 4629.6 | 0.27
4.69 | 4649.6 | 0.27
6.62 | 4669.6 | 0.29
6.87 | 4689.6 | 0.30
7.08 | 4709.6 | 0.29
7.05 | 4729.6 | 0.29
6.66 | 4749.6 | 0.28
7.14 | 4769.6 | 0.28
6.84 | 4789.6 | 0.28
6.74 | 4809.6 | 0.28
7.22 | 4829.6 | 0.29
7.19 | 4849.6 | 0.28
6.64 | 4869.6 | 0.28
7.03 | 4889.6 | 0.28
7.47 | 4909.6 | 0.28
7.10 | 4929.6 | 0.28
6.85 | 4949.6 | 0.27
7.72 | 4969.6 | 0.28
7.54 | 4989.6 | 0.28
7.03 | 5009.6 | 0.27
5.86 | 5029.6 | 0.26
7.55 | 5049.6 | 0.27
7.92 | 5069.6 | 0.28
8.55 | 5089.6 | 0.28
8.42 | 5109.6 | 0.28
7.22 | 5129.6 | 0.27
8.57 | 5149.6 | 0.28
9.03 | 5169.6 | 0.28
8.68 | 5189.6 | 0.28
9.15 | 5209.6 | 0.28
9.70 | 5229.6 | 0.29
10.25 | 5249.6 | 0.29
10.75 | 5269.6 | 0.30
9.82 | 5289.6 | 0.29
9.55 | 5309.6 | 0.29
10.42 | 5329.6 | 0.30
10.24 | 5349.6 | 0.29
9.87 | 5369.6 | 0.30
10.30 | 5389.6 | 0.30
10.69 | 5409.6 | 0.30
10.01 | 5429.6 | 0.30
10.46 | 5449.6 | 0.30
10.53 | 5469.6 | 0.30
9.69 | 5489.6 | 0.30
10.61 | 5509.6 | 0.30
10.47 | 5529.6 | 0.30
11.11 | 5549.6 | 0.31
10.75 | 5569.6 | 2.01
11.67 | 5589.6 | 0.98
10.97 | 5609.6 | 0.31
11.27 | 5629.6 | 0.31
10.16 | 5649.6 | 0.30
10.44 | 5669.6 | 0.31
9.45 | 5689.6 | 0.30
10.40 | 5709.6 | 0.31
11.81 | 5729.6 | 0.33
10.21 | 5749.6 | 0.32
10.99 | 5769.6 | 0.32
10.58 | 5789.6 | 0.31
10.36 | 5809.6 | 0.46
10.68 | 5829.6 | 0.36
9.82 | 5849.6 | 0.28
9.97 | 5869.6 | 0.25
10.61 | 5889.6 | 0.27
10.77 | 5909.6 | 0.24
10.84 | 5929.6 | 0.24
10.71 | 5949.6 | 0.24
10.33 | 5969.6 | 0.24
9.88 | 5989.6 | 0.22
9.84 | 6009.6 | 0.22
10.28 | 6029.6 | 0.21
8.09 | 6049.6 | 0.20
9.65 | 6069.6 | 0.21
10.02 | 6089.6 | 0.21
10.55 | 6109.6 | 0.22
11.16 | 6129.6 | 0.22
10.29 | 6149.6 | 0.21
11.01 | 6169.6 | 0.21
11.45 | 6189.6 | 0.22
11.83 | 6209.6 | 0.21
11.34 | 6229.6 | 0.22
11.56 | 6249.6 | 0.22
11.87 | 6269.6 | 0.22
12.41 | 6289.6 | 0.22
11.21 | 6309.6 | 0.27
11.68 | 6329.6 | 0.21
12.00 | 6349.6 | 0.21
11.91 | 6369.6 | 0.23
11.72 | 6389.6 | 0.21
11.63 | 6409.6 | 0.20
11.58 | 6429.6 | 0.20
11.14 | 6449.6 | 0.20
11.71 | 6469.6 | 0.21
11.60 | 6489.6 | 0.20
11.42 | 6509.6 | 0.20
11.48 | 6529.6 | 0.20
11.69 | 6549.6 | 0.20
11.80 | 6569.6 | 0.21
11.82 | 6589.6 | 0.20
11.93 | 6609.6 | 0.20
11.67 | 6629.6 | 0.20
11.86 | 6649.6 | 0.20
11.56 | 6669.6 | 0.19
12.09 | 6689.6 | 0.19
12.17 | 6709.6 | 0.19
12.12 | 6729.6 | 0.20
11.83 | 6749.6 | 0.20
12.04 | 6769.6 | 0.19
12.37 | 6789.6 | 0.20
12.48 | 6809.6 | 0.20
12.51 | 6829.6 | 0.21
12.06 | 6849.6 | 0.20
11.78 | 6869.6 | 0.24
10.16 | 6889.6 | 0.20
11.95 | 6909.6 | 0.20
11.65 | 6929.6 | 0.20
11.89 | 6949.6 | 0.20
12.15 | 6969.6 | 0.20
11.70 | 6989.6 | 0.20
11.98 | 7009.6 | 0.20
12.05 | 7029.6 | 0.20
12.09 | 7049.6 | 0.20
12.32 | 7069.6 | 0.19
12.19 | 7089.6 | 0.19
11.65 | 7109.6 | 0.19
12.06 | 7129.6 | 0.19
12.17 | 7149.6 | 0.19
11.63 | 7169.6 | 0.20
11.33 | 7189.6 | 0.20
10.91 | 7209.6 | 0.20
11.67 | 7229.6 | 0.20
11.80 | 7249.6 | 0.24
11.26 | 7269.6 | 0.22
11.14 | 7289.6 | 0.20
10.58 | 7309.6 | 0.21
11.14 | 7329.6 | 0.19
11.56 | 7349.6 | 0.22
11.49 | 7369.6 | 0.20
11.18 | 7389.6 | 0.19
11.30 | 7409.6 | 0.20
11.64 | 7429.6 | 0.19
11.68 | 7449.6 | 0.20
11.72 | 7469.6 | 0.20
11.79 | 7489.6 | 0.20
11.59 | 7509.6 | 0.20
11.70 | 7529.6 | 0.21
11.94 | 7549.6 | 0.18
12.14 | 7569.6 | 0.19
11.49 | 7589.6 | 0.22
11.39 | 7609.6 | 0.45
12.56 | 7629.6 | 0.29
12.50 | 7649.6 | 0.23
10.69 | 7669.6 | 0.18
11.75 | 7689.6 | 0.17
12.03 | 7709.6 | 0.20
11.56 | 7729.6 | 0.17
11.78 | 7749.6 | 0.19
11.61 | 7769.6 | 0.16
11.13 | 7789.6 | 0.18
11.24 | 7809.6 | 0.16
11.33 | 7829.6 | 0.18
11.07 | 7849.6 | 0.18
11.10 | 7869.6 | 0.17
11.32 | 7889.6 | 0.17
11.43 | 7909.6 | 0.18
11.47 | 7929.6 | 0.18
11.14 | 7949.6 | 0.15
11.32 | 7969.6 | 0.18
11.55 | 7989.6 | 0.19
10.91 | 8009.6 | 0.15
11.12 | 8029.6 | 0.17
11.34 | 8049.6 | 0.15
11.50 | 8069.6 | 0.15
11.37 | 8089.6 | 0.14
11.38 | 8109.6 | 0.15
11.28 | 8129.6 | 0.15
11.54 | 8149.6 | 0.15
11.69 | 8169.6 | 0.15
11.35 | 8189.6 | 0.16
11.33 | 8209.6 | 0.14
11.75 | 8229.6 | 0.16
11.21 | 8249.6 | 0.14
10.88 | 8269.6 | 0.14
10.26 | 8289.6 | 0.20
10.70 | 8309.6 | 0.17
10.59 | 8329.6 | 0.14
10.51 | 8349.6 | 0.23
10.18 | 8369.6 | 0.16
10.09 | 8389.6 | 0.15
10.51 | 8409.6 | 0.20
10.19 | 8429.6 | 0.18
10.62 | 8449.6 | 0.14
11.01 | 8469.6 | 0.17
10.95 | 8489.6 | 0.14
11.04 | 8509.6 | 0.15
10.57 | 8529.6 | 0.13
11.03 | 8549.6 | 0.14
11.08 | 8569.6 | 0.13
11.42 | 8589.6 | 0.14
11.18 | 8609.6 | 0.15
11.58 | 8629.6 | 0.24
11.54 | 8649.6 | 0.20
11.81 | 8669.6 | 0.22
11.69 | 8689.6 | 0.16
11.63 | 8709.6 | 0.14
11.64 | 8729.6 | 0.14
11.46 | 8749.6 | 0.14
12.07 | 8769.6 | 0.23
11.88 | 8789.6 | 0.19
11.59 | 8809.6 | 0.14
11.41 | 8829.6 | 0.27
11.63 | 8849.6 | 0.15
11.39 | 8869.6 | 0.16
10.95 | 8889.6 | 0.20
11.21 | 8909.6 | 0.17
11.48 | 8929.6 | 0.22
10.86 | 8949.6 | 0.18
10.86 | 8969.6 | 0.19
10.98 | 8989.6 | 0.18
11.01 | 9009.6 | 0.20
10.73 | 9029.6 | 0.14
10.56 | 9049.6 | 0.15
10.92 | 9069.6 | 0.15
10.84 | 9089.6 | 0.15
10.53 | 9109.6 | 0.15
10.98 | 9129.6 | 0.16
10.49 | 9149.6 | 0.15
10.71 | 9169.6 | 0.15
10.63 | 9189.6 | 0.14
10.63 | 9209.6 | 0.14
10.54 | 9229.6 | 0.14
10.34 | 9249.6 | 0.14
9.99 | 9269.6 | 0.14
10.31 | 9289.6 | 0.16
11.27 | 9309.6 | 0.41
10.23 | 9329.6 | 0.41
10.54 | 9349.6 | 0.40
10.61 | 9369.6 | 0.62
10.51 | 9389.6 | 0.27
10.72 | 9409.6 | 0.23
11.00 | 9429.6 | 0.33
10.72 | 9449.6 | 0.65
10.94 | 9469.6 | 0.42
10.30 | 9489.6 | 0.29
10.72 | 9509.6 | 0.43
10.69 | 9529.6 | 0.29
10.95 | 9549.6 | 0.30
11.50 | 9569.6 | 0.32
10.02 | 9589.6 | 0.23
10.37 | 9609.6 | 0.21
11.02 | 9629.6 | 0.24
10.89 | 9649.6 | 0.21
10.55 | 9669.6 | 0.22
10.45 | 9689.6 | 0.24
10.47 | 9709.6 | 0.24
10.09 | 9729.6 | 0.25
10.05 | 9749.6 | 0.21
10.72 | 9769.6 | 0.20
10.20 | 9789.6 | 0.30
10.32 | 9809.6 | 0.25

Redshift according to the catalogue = 0.169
